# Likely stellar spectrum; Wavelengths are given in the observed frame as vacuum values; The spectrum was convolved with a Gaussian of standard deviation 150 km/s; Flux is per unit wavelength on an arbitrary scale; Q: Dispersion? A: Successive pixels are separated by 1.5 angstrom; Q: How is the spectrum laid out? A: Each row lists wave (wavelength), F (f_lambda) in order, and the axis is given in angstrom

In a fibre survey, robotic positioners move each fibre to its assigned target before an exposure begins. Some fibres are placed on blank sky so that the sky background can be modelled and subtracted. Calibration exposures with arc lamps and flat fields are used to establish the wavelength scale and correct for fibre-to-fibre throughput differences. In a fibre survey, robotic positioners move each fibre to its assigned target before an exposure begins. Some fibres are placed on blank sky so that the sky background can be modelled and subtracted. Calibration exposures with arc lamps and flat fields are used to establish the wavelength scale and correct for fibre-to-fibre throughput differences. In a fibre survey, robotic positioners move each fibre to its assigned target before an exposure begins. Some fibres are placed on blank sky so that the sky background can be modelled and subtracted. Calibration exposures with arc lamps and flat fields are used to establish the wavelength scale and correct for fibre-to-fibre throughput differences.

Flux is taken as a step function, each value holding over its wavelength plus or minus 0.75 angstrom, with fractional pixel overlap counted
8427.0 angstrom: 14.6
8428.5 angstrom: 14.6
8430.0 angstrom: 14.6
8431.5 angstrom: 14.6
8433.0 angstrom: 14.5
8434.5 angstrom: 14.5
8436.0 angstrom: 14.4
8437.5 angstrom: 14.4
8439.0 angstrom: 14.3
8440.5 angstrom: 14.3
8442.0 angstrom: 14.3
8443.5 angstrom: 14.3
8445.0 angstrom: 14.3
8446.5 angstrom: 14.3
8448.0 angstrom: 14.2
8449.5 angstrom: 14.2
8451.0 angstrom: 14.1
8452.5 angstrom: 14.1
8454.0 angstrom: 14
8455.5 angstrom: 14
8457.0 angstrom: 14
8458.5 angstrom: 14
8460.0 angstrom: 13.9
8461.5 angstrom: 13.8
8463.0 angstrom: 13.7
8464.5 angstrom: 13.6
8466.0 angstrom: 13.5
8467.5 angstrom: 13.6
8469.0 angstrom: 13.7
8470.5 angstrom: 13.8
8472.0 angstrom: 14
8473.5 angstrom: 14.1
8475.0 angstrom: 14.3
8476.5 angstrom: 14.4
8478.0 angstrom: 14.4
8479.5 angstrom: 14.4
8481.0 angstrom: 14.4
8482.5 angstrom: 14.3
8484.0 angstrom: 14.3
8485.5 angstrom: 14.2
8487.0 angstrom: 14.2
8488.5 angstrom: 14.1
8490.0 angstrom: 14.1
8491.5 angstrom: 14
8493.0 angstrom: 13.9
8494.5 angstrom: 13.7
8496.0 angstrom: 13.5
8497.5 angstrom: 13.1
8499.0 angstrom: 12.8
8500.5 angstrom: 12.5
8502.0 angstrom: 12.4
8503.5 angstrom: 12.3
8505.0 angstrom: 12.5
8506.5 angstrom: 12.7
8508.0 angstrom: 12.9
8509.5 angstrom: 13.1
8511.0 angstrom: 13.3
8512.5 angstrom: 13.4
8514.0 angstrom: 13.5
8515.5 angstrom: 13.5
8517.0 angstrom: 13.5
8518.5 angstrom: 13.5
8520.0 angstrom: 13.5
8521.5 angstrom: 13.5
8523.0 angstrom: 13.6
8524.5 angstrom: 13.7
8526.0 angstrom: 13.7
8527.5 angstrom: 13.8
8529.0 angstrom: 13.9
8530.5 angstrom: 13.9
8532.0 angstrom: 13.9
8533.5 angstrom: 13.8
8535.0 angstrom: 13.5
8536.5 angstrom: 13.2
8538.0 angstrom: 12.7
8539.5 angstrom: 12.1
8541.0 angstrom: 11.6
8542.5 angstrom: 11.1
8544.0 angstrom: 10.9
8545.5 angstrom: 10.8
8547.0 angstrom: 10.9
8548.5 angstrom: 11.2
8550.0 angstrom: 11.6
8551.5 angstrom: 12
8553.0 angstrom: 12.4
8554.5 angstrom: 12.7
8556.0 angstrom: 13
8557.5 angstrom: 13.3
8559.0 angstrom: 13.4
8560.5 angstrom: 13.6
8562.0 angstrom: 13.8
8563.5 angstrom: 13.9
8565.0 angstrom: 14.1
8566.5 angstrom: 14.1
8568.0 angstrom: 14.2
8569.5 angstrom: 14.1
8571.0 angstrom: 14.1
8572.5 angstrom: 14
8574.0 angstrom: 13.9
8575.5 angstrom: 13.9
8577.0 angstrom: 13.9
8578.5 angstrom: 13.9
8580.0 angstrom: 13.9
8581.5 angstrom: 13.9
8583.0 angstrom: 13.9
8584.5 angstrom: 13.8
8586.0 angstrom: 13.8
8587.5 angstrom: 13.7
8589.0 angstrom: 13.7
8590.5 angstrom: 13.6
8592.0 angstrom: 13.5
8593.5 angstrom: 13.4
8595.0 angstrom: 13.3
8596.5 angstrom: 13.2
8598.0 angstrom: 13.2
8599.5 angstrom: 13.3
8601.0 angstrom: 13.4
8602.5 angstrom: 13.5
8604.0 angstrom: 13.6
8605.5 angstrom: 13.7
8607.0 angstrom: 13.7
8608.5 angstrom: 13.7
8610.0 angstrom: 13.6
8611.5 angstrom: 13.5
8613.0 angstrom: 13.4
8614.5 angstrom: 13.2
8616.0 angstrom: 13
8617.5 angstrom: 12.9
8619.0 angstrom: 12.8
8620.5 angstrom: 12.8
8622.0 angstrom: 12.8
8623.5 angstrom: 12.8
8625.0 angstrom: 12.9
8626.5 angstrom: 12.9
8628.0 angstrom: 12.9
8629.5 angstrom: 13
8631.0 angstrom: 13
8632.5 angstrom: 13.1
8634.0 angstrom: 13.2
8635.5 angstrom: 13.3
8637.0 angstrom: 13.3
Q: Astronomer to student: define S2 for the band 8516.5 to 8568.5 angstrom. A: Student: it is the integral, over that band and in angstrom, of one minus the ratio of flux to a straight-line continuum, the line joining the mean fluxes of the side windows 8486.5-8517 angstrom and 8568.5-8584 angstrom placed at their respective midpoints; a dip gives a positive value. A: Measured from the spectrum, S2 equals 2.5 angstrom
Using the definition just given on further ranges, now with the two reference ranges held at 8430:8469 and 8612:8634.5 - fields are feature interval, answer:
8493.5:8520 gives 1.3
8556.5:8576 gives -0.7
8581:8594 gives -0.5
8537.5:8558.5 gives 2.5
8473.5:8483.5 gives -0.3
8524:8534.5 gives -0.2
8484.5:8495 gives -0.1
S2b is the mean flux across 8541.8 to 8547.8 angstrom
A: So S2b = 10.9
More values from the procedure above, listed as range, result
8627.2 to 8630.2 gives 12.9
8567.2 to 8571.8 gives 14.1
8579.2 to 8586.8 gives 13.9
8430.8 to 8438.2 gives 14.5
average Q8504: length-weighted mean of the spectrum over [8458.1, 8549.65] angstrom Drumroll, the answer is 13.3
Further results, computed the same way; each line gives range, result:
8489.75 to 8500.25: 13.5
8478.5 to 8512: 13.5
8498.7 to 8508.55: 12.6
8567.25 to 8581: 14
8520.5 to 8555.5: 12.6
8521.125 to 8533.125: 13.8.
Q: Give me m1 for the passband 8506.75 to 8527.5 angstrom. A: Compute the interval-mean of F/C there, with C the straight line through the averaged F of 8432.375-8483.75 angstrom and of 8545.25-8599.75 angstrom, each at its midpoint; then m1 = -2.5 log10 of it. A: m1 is 0.02 mag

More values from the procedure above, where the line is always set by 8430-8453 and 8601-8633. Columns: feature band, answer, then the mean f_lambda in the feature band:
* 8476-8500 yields 0.00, 14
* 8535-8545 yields 0.14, 12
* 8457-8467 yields 0.03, 13.8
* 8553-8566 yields 0.01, 13.4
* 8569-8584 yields -0.04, 13.9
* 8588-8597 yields -0.01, 13.5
